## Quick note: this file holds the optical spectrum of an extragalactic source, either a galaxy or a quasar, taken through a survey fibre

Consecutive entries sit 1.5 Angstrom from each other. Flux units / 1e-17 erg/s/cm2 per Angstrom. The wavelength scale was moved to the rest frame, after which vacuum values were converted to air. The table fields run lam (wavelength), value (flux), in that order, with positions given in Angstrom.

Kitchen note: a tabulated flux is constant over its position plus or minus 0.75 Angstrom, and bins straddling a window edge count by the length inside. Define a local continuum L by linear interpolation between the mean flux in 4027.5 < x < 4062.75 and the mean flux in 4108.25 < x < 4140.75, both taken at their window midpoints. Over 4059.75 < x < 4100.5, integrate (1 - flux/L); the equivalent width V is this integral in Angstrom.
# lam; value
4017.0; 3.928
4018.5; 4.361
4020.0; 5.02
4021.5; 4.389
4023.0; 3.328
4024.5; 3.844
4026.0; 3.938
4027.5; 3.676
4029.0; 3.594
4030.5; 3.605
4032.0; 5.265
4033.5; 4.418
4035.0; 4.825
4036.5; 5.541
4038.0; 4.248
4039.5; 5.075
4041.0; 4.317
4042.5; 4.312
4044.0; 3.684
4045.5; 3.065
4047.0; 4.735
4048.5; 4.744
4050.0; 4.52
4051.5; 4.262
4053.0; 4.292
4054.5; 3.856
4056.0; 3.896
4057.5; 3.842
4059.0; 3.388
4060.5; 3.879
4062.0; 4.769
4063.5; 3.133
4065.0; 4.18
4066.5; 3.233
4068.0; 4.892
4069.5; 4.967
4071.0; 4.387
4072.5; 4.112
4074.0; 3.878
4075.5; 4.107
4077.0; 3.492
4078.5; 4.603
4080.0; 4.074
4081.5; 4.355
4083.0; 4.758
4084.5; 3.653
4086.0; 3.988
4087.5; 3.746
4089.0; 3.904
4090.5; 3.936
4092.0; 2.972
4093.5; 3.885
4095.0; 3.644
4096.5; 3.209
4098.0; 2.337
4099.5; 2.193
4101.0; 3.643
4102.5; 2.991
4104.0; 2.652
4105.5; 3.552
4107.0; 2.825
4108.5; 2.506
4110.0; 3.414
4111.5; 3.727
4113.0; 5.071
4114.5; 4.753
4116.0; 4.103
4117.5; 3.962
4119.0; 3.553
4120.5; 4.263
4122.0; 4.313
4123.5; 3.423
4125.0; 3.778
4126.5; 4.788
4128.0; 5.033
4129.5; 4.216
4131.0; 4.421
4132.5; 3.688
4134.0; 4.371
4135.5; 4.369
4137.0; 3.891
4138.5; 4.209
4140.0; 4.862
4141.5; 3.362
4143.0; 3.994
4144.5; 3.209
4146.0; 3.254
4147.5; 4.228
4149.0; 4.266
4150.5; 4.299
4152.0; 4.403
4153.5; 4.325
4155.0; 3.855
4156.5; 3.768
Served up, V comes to 3.37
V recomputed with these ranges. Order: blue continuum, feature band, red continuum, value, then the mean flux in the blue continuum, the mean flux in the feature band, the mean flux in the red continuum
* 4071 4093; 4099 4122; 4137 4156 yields 2.4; 3.98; 3.59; 4.01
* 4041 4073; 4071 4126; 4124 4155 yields 5.4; 4.11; 3.72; 4.14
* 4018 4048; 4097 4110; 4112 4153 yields 4.1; 4.27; 2.88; 4.15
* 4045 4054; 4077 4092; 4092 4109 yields -2.6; 4.29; 4.02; 3.04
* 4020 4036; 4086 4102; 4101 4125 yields 1.8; 4.15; 3.37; 3.68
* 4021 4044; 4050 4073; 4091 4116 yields -1.1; 4.27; 4.09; 3.36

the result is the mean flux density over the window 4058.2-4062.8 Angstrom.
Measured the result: 4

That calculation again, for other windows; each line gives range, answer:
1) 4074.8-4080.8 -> 4.07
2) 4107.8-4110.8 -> 2.98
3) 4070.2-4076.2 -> 4.13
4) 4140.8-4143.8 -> 3.68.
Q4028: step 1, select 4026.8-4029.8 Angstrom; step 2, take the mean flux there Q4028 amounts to 3.63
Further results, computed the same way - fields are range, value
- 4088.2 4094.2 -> 3.67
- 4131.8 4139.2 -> 4.11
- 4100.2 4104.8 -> 3.09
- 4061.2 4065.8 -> 4.02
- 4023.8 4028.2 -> 3.82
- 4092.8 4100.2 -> 3.05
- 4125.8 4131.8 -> 4.61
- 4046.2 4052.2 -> 4.56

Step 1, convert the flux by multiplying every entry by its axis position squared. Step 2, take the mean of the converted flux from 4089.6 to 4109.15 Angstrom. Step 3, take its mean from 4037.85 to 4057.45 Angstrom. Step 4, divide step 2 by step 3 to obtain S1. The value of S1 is 0.8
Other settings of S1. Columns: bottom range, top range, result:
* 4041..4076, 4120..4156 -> 1.04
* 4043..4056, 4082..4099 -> 0.90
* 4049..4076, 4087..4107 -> 0.81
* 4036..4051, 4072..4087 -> 0.95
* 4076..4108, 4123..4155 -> 1.19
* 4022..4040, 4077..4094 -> 0.95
